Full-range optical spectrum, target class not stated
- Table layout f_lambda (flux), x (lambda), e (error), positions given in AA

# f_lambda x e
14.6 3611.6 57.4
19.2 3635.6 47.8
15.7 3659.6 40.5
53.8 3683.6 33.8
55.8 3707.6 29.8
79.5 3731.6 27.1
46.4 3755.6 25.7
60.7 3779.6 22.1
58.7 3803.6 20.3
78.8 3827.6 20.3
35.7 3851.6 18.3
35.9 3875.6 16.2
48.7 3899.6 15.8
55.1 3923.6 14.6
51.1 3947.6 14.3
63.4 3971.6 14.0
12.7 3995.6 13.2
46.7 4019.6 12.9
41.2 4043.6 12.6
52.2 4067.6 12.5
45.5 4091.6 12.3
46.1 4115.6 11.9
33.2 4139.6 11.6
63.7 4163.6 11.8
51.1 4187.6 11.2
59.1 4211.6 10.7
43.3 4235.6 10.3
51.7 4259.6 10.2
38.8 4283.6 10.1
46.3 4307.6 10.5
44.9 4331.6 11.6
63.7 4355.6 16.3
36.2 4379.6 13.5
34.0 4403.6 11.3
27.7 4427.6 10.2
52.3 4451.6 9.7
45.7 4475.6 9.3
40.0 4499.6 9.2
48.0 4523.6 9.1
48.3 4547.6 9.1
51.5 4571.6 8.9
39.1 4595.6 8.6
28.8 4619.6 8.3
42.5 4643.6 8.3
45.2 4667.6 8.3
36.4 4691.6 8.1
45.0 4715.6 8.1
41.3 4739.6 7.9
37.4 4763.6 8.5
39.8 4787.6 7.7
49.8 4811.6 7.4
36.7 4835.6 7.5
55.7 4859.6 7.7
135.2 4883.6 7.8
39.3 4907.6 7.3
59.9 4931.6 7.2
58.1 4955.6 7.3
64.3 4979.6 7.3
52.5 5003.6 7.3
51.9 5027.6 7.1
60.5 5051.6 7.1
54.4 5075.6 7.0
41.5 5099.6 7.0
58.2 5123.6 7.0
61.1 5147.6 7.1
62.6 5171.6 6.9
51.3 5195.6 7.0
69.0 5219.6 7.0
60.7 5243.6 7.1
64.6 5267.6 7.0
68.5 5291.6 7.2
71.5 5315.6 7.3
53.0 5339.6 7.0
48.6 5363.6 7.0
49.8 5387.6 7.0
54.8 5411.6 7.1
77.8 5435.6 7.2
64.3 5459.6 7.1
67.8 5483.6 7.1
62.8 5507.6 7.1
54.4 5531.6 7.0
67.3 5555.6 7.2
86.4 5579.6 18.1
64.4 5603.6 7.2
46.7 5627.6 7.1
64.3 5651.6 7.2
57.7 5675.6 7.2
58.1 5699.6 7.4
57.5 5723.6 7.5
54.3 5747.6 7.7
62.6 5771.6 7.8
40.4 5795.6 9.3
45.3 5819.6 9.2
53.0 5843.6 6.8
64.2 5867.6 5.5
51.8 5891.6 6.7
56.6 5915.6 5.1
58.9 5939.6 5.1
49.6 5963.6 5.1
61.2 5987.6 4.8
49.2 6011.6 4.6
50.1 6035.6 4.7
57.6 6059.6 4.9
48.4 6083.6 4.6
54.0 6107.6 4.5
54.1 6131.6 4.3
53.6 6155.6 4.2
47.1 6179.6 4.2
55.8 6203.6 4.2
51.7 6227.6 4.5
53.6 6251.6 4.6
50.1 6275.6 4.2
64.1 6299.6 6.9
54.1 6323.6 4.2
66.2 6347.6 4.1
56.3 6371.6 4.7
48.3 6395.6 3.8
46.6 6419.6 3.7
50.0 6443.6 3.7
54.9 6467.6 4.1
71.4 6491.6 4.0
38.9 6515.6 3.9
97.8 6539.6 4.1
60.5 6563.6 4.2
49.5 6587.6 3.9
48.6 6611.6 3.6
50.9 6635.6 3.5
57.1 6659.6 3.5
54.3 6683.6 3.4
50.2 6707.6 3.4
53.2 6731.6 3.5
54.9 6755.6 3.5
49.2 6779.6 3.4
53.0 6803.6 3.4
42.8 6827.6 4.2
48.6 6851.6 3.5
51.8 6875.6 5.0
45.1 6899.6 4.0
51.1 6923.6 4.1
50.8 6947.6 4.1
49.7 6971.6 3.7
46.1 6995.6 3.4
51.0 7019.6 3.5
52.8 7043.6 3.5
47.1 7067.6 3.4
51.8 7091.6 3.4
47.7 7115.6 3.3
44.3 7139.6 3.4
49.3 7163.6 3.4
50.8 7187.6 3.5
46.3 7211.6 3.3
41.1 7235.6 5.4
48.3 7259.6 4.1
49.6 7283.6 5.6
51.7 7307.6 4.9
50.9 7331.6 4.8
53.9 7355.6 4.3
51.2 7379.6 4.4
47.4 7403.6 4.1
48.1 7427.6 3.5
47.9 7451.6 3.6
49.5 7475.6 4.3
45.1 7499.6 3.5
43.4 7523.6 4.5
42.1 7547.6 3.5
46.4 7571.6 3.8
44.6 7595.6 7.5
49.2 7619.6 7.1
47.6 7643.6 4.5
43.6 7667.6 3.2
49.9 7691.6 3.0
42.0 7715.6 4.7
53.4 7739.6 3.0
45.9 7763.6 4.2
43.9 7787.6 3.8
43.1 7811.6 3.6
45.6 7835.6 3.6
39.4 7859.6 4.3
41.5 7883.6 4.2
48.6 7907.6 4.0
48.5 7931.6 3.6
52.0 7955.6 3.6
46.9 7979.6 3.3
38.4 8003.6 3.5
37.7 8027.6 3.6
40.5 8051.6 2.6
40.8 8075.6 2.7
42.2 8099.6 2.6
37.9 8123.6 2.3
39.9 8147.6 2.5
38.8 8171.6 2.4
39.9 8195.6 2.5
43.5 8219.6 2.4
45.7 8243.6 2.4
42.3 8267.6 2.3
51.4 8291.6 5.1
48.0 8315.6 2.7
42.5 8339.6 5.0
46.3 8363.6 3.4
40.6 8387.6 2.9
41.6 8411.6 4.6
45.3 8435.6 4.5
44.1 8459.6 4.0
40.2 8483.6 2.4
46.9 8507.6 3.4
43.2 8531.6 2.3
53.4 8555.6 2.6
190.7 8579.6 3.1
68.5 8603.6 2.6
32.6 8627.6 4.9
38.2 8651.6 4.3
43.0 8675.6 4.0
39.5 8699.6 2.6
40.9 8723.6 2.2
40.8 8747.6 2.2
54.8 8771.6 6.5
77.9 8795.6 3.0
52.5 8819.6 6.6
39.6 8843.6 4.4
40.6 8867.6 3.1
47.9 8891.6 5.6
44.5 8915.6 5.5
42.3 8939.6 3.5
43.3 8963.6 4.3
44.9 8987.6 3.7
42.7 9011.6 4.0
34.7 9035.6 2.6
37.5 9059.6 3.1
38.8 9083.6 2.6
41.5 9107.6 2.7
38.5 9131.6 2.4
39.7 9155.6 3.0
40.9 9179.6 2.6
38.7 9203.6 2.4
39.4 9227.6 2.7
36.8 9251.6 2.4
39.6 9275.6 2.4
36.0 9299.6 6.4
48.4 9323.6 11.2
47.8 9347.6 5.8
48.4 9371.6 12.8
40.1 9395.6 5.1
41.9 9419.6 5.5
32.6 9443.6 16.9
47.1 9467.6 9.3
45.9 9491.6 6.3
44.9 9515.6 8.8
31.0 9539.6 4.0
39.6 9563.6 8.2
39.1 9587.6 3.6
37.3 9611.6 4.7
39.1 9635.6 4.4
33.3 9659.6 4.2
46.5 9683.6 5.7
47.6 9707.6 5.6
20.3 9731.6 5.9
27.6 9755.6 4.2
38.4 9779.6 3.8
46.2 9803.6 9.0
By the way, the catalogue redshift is 0.31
